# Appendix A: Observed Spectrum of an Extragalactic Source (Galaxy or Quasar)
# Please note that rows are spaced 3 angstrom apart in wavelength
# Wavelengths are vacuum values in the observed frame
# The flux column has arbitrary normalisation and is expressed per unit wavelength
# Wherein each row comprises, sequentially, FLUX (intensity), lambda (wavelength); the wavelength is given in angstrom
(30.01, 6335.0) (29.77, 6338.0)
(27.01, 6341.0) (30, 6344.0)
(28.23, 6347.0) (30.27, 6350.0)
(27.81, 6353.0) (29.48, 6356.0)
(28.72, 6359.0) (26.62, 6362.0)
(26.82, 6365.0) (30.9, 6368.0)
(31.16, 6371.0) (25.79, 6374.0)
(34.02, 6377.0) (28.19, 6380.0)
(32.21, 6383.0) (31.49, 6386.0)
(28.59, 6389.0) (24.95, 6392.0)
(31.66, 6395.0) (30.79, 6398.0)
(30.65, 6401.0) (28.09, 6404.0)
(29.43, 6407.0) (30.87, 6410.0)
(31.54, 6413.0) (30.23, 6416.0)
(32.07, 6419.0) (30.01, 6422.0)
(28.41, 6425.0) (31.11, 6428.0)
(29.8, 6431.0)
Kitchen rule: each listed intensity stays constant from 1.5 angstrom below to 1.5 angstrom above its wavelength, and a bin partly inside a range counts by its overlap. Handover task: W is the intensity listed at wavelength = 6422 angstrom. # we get 30.01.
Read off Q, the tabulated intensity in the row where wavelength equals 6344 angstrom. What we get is 30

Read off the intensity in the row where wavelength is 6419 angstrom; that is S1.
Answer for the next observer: 32.07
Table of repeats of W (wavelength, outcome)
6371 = 31.16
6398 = 30.79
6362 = 26.62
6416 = 30.23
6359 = 28.72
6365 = 26.82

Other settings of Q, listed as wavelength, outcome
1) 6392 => 24.95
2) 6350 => 30.27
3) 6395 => 31.66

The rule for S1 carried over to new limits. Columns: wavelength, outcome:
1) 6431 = 29.8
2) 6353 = 27.81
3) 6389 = 28.59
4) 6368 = 30.9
